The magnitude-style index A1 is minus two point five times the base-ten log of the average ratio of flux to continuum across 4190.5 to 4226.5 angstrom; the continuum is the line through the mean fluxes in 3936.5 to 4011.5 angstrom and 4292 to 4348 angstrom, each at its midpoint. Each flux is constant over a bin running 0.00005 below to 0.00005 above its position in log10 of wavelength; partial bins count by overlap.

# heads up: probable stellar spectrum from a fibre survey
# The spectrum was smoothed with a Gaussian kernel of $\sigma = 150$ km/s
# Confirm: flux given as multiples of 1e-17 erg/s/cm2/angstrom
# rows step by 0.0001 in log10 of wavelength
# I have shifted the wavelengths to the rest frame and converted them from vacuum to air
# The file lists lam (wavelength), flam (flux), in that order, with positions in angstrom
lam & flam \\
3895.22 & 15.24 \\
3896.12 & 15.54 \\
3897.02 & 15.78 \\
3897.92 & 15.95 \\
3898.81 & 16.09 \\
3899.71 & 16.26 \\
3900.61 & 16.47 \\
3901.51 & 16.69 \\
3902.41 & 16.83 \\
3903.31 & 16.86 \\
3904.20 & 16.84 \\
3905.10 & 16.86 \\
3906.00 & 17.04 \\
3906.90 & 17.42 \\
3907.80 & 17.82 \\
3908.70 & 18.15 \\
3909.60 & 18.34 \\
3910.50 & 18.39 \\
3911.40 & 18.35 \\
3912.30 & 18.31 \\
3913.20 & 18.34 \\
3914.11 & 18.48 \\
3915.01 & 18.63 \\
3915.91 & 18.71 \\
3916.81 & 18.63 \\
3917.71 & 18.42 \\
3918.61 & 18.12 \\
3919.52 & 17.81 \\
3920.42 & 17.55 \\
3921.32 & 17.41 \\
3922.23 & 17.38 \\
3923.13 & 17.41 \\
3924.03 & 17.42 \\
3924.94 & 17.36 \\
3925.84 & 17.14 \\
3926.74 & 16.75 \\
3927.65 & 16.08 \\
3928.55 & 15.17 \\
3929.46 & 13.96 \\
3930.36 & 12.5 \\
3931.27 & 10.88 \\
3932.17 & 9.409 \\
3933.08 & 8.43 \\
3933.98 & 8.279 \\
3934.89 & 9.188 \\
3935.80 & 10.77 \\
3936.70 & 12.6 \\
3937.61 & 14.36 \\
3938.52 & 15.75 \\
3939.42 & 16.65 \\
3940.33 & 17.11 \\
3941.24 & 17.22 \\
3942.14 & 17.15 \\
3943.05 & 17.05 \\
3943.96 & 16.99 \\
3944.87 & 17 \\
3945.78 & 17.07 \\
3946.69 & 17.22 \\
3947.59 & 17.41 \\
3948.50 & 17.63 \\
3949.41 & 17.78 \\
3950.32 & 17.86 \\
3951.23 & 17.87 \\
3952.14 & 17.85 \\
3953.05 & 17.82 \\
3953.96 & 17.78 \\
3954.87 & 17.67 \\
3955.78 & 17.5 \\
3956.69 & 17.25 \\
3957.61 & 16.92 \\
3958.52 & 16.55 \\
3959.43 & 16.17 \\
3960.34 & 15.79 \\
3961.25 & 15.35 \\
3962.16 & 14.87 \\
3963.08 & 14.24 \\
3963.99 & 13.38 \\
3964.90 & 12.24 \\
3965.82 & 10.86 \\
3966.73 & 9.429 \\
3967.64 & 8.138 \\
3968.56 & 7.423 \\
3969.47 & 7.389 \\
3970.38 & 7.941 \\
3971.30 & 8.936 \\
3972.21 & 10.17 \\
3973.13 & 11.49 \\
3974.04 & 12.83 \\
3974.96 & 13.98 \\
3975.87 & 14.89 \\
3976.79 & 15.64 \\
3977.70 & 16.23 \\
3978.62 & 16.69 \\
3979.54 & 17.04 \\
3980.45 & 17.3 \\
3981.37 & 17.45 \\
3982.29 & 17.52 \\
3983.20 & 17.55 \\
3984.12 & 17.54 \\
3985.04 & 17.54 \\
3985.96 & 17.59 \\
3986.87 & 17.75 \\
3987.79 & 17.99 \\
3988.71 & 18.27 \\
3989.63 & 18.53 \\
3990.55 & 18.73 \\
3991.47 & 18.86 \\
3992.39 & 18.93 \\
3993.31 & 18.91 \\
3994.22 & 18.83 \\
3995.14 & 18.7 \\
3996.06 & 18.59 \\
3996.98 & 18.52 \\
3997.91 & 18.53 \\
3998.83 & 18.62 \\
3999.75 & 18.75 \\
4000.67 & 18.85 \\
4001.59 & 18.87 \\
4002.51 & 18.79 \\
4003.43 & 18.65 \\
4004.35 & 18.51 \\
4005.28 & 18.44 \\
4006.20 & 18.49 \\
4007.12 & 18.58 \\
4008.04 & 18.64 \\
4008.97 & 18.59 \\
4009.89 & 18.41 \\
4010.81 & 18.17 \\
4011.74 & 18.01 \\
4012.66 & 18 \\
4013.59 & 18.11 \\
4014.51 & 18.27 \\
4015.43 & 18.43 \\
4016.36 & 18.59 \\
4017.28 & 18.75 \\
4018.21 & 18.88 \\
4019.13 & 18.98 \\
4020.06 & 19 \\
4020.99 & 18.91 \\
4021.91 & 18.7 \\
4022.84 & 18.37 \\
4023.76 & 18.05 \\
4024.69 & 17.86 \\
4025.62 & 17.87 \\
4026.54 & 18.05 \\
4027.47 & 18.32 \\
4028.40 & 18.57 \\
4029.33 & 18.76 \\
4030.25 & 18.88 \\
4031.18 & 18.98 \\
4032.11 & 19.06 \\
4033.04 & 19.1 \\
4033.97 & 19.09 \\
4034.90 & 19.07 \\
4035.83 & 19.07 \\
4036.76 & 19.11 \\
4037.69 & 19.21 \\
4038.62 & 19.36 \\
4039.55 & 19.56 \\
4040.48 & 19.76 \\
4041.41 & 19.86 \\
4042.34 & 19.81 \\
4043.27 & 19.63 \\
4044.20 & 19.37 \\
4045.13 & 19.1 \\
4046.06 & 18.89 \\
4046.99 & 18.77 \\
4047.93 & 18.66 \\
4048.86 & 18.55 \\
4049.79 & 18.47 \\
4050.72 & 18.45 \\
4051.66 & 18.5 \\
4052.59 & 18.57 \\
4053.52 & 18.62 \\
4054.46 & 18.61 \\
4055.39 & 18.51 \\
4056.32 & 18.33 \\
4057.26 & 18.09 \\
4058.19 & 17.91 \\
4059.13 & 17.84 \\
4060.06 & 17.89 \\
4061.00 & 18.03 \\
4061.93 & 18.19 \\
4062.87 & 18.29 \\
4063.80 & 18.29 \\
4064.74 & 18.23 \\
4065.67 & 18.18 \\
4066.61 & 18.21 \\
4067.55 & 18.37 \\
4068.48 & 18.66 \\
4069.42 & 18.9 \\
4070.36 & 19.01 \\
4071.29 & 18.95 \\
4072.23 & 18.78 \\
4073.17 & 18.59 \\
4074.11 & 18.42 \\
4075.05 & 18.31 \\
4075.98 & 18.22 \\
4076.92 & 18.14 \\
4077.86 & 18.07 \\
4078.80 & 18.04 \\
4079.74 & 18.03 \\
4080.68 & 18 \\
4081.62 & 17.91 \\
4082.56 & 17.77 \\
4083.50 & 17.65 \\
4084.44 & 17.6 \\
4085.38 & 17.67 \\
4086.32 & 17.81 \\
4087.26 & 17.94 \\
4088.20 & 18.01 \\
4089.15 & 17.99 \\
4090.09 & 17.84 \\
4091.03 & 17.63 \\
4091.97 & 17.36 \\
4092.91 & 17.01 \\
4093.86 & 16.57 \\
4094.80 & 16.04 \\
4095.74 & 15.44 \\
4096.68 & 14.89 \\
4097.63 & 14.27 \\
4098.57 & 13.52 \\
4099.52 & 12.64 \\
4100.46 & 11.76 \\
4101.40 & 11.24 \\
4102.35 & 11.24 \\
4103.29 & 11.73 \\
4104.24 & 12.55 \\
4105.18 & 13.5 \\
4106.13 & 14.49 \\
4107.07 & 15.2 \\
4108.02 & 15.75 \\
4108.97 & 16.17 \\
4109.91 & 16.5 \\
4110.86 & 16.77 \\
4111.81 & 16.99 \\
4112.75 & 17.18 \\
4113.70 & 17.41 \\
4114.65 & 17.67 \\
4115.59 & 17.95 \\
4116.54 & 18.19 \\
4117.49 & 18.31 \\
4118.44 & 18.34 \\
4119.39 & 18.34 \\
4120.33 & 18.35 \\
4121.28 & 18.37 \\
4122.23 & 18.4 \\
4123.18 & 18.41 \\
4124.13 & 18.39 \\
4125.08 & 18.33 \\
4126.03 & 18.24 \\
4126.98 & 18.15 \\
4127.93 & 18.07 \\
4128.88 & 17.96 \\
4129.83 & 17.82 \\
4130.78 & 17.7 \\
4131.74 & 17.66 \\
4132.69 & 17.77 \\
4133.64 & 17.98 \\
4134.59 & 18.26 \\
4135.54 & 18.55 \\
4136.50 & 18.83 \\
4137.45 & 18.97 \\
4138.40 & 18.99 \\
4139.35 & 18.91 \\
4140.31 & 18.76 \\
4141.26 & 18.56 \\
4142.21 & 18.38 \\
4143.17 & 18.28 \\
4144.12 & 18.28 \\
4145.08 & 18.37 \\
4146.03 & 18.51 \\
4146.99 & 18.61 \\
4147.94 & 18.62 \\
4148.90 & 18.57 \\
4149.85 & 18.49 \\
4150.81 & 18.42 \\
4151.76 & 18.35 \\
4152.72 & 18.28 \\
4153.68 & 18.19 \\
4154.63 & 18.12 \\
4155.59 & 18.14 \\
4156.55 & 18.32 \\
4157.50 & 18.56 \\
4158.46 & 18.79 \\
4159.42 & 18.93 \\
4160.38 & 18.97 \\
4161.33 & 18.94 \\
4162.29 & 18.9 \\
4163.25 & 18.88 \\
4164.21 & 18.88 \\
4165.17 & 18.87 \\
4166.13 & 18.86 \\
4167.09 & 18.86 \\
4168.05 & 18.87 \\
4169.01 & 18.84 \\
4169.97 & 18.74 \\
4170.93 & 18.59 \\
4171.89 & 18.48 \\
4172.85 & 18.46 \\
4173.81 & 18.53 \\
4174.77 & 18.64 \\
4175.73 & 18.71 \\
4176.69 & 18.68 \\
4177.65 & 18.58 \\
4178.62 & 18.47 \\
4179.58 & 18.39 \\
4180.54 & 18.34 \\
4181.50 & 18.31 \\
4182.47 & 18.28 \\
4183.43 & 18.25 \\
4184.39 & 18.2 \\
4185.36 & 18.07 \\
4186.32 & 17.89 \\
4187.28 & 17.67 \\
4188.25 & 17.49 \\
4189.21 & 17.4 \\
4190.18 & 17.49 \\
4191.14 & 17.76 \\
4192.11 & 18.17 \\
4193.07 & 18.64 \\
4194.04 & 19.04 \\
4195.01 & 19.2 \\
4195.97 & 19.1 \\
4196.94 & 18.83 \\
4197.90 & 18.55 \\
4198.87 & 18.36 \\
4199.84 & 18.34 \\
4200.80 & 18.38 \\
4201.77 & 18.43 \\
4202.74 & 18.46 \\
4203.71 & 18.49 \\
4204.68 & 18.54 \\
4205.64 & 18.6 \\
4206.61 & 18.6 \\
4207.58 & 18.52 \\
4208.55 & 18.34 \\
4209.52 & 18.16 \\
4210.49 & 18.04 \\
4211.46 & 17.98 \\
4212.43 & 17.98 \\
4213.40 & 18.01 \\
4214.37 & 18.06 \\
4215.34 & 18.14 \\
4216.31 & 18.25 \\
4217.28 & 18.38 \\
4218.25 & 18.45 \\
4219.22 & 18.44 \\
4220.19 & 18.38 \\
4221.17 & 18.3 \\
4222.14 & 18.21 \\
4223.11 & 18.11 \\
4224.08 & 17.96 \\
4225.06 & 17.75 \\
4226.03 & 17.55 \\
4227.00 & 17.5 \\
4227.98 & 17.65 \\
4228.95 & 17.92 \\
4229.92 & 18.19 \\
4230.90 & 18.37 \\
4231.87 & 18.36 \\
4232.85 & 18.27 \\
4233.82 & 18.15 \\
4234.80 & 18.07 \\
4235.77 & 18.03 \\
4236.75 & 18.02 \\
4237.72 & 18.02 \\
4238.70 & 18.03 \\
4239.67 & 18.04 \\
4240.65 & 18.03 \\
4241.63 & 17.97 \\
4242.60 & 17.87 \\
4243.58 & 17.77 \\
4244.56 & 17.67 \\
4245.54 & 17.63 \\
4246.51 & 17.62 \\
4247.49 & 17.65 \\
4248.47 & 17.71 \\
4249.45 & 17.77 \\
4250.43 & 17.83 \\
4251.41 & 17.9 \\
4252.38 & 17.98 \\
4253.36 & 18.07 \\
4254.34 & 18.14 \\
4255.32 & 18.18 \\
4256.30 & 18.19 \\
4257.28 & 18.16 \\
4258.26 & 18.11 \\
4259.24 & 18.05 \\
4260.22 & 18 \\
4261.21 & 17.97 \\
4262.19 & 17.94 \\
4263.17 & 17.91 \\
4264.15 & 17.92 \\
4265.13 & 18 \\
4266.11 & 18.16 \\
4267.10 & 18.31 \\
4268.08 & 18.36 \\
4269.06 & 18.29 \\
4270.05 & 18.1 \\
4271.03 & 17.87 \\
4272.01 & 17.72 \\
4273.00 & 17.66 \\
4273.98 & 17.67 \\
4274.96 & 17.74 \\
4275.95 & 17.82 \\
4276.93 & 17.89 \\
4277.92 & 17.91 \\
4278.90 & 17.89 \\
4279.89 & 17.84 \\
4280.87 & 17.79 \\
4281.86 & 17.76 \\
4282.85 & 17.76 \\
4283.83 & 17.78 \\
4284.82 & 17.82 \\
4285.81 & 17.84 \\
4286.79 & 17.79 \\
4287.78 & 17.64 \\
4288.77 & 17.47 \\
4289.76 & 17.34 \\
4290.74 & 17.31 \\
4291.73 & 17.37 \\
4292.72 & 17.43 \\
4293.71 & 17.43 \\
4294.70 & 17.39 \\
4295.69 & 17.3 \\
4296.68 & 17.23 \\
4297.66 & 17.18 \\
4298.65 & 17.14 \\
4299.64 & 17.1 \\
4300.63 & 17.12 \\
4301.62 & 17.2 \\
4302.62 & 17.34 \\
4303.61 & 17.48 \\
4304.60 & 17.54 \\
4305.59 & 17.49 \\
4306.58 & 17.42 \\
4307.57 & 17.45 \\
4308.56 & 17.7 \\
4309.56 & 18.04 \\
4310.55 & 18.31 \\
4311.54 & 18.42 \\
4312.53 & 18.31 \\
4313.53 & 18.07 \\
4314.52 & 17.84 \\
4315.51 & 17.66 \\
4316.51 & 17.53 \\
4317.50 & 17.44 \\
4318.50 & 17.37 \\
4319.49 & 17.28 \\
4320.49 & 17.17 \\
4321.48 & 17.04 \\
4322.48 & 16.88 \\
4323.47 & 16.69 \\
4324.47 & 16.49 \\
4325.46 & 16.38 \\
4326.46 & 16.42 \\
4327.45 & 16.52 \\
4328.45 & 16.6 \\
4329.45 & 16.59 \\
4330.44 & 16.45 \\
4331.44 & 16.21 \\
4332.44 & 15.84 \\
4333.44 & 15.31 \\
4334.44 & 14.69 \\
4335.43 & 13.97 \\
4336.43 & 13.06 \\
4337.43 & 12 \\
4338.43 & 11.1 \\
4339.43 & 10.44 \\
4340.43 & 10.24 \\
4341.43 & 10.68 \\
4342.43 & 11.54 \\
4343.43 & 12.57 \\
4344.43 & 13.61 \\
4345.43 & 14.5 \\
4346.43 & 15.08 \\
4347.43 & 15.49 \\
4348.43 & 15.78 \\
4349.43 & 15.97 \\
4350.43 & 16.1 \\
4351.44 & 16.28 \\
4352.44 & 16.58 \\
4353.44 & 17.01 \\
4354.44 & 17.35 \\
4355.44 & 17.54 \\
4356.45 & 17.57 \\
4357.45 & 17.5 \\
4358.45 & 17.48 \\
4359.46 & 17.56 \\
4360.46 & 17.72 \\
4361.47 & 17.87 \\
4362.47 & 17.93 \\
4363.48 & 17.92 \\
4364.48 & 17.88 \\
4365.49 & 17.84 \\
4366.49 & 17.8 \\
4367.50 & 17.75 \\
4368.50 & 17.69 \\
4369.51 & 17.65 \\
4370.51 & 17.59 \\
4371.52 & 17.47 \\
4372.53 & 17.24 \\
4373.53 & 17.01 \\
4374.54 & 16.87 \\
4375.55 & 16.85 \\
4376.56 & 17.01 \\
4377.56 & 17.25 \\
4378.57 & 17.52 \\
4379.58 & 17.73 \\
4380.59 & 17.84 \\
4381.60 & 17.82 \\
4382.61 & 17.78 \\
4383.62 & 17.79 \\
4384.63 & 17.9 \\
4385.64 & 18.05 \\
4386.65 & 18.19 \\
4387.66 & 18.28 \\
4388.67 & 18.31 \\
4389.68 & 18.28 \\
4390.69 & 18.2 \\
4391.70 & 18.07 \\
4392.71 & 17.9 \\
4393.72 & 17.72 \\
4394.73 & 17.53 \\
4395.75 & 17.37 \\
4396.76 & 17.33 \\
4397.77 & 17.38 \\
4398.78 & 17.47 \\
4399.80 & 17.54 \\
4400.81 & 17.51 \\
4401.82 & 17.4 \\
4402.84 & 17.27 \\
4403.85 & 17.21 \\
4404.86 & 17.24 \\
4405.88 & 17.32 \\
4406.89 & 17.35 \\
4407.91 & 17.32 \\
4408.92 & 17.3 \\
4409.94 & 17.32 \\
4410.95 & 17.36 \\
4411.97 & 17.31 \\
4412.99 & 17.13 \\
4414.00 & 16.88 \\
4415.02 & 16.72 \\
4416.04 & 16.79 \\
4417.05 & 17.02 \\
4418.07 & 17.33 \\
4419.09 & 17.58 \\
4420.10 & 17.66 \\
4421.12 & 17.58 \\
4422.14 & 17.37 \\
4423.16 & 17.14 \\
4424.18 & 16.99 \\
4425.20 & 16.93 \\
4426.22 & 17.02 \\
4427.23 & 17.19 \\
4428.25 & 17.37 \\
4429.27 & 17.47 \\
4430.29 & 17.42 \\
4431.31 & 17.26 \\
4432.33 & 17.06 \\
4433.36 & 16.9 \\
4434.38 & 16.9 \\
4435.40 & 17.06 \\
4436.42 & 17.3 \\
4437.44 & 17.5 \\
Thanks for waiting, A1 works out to -0.14 mag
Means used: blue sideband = 16.4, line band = 18.3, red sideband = 16.1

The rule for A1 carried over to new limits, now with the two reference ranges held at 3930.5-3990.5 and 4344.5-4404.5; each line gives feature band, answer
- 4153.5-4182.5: -0.157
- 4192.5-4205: -0.145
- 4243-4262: -0.081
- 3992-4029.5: -0.216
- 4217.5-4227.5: -0.102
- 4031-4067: -0.212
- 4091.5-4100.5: 0.042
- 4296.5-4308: -0.026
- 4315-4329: 0.005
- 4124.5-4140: -0.150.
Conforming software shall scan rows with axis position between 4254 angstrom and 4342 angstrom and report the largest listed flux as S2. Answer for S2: 18.42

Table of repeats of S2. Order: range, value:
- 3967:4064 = 19.86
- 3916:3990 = 18.63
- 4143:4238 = 19.2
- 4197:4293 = 18.6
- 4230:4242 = 18.37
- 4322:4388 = 18.28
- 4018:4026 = 19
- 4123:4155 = 18.99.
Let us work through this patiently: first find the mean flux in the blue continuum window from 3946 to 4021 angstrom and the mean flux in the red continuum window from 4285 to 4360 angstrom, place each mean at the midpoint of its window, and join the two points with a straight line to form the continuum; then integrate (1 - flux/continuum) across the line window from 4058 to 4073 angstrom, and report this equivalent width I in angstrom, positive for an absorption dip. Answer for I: -1.6 angstrom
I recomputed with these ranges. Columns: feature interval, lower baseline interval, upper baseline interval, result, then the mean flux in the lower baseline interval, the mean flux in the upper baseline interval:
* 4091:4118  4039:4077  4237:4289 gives 4.6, 18.6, 17.9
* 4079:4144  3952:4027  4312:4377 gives -1.9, 16.7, 16.2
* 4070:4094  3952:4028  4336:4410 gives -1.9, 16.7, 16.7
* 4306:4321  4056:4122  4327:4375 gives -1.6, 17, 15.8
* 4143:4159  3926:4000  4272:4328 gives -1.8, 15.4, 17.5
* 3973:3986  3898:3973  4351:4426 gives -0.4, 15.5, 17.5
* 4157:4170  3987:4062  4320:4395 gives -0.8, 18.7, 16.4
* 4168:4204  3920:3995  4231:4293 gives -2.4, 15.4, 17.9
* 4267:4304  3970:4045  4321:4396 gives -2.0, 17.9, 16.4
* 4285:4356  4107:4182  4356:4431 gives 5.8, 18.3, 17.5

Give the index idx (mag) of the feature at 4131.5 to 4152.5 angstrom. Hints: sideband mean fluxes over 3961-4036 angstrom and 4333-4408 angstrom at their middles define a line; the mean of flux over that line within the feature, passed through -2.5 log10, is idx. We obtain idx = -0.10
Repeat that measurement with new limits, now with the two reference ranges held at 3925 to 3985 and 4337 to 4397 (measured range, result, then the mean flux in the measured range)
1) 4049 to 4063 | -0.205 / 18.3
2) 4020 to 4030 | -0.222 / 18.4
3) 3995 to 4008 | -0.244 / 18.6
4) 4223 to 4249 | -0.124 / 17.9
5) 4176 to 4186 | -0.168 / 18.4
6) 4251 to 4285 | -0.117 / 18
